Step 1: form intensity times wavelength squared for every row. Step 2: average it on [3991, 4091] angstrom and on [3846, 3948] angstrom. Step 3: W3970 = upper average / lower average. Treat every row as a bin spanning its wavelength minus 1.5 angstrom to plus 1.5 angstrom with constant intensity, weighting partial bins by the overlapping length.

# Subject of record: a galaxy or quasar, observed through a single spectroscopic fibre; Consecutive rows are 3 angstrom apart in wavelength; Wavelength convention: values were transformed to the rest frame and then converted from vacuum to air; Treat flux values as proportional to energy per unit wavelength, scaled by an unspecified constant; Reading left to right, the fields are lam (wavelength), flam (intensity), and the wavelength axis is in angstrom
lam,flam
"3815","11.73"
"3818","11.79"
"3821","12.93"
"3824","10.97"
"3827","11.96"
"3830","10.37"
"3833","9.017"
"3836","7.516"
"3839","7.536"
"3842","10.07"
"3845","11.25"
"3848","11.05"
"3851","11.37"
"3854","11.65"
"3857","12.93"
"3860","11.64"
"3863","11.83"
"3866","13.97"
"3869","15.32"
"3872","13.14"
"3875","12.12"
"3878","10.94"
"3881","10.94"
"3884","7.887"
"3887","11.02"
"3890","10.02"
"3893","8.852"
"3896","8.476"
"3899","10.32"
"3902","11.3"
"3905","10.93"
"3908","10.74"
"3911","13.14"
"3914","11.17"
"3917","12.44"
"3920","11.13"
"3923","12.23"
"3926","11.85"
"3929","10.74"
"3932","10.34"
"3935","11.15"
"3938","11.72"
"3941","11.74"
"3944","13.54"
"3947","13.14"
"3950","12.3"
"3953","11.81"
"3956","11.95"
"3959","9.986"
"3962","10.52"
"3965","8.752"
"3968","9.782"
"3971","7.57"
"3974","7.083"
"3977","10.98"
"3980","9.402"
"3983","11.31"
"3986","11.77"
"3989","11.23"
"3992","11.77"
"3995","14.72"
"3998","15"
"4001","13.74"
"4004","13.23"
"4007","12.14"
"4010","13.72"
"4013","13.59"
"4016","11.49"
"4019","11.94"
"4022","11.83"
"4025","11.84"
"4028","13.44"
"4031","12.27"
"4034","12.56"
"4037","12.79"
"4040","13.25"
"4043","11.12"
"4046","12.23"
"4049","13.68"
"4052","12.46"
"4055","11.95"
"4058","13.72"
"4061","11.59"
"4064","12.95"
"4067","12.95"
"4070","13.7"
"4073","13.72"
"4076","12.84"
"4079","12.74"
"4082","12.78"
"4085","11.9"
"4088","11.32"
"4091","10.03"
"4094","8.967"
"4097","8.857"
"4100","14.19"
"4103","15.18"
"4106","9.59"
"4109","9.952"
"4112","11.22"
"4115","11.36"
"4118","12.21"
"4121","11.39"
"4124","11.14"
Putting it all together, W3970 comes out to 1.19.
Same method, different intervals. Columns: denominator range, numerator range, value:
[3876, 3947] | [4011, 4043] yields 1.20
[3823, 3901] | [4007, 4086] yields 1.28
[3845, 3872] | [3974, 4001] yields 1.02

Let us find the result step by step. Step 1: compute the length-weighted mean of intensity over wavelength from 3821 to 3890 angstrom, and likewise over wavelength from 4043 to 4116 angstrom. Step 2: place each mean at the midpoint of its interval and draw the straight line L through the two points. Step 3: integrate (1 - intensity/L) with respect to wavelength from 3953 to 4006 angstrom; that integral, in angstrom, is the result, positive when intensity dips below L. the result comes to 2.4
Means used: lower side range 11.1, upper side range 12.1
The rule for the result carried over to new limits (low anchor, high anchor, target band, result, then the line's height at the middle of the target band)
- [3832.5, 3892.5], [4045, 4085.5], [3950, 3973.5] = 3.64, 11.9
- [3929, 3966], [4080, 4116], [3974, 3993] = 1.08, 11.4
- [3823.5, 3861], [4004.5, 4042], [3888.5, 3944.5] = 1.35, 11.4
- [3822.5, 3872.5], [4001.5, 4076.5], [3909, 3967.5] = 1.94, 11.9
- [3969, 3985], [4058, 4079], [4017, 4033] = -1.39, 11.3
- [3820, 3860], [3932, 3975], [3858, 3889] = -3.34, 10.7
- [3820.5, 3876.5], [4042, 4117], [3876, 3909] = 3.88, 11.5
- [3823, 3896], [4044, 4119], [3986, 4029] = -4.05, 11.7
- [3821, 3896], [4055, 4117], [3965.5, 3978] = 2.95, 11.5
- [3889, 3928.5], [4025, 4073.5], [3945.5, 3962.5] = -0.22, 11.5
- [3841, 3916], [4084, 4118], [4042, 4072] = -3.95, 11.2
